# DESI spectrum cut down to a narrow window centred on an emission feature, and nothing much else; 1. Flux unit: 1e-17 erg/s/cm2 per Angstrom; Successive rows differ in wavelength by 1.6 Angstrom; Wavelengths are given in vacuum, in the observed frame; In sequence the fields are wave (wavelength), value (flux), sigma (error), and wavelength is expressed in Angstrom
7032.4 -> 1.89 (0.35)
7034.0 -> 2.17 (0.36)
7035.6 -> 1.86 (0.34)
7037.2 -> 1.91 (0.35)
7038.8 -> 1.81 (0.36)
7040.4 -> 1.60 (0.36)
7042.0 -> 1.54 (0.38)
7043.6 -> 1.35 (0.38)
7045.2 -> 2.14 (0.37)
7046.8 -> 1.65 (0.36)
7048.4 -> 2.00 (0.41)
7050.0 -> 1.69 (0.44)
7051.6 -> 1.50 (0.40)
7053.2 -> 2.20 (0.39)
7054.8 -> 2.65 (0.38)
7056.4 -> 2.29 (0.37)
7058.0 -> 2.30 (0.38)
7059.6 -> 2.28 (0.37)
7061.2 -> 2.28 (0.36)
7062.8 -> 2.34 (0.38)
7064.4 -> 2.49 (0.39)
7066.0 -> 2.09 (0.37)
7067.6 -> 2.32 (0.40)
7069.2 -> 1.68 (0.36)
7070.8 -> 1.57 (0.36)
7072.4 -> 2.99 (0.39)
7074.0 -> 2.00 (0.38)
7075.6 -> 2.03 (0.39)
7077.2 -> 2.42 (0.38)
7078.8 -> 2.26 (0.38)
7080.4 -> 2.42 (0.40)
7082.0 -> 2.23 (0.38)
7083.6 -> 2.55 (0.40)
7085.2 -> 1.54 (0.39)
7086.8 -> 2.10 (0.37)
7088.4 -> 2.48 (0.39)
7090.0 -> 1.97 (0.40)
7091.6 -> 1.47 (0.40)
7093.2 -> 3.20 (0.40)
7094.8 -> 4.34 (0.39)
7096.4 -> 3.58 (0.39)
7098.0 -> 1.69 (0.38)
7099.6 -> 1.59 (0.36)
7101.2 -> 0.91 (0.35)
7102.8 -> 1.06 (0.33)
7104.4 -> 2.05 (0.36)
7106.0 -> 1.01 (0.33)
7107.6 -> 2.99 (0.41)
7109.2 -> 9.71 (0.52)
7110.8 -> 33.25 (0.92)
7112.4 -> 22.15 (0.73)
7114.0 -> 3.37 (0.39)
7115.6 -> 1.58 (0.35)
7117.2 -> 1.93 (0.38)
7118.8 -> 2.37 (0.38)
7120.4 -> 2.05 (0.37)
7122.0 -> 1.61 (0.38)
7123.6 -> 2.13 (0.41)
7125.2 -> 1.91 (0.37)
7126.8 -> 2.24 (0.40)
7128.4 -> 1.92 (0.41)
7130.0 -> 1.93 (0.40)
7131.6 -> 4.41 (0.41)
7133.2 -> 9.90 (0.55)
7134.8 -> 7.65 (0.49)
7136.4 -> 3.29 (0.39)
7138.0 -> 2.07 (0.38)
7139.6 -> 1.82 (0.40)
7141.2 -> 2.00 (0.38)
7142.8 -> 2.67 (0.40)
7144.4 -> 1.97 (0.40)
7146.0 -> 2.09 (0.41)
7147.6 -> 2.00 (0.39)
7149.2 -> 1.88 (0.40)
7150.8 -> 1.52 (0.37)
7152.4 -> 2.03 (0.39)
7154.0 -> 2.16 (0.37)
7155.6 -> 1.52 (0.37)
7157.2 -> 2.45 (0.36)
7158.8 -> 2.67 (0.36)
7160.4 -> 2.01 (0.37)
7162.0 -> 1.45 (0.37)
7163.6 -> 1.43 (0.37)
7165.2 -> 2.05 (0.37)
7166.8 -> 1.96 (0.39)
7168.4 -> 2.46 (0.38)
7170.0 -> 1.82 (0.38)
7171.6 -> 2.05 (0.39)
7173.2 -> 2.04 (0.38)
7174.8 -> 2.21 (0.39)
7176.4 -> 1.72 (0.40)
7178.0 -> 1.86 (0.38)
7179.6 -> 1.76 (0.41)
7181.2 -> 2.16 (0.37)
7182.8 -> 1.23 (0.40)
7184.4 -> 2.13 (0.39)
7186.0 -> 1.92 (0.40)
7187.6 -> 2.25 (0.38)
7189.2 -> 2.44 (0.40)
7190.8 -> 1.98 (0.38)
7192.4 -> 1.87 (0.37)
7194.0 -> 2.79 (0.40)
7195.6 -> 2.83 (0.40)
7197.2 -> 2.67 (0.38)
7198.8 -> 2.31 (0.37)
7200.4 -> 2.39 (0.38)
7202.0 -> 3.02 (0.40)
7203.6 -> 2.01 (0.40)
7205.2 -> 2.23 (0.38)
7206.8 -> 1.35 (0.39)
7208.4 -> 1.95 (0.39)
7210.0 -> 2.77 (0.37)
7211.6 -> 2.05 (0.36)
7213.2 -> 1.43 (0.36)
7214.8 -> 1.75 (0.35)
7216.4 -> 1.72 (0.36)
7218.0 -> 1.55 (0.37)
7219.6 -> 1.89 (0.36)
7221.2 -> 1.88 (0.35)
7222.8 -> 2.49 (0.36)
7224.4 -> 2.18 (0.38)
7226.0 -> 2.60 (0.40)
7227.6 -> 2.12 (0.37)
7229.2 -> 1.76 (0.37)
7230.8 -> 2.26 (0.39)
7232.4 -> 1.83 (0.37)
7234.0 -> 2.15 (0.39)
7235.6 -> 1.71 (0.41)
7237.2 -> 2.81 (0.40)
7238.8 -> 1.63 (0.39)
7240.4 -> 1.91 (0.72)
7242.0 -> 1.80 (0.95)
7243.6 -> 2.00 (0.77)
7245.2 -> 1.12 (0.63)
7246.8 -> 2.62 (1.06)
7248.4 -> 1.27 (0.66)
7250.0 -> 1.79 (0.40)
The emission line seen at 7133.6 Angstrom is [N II]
